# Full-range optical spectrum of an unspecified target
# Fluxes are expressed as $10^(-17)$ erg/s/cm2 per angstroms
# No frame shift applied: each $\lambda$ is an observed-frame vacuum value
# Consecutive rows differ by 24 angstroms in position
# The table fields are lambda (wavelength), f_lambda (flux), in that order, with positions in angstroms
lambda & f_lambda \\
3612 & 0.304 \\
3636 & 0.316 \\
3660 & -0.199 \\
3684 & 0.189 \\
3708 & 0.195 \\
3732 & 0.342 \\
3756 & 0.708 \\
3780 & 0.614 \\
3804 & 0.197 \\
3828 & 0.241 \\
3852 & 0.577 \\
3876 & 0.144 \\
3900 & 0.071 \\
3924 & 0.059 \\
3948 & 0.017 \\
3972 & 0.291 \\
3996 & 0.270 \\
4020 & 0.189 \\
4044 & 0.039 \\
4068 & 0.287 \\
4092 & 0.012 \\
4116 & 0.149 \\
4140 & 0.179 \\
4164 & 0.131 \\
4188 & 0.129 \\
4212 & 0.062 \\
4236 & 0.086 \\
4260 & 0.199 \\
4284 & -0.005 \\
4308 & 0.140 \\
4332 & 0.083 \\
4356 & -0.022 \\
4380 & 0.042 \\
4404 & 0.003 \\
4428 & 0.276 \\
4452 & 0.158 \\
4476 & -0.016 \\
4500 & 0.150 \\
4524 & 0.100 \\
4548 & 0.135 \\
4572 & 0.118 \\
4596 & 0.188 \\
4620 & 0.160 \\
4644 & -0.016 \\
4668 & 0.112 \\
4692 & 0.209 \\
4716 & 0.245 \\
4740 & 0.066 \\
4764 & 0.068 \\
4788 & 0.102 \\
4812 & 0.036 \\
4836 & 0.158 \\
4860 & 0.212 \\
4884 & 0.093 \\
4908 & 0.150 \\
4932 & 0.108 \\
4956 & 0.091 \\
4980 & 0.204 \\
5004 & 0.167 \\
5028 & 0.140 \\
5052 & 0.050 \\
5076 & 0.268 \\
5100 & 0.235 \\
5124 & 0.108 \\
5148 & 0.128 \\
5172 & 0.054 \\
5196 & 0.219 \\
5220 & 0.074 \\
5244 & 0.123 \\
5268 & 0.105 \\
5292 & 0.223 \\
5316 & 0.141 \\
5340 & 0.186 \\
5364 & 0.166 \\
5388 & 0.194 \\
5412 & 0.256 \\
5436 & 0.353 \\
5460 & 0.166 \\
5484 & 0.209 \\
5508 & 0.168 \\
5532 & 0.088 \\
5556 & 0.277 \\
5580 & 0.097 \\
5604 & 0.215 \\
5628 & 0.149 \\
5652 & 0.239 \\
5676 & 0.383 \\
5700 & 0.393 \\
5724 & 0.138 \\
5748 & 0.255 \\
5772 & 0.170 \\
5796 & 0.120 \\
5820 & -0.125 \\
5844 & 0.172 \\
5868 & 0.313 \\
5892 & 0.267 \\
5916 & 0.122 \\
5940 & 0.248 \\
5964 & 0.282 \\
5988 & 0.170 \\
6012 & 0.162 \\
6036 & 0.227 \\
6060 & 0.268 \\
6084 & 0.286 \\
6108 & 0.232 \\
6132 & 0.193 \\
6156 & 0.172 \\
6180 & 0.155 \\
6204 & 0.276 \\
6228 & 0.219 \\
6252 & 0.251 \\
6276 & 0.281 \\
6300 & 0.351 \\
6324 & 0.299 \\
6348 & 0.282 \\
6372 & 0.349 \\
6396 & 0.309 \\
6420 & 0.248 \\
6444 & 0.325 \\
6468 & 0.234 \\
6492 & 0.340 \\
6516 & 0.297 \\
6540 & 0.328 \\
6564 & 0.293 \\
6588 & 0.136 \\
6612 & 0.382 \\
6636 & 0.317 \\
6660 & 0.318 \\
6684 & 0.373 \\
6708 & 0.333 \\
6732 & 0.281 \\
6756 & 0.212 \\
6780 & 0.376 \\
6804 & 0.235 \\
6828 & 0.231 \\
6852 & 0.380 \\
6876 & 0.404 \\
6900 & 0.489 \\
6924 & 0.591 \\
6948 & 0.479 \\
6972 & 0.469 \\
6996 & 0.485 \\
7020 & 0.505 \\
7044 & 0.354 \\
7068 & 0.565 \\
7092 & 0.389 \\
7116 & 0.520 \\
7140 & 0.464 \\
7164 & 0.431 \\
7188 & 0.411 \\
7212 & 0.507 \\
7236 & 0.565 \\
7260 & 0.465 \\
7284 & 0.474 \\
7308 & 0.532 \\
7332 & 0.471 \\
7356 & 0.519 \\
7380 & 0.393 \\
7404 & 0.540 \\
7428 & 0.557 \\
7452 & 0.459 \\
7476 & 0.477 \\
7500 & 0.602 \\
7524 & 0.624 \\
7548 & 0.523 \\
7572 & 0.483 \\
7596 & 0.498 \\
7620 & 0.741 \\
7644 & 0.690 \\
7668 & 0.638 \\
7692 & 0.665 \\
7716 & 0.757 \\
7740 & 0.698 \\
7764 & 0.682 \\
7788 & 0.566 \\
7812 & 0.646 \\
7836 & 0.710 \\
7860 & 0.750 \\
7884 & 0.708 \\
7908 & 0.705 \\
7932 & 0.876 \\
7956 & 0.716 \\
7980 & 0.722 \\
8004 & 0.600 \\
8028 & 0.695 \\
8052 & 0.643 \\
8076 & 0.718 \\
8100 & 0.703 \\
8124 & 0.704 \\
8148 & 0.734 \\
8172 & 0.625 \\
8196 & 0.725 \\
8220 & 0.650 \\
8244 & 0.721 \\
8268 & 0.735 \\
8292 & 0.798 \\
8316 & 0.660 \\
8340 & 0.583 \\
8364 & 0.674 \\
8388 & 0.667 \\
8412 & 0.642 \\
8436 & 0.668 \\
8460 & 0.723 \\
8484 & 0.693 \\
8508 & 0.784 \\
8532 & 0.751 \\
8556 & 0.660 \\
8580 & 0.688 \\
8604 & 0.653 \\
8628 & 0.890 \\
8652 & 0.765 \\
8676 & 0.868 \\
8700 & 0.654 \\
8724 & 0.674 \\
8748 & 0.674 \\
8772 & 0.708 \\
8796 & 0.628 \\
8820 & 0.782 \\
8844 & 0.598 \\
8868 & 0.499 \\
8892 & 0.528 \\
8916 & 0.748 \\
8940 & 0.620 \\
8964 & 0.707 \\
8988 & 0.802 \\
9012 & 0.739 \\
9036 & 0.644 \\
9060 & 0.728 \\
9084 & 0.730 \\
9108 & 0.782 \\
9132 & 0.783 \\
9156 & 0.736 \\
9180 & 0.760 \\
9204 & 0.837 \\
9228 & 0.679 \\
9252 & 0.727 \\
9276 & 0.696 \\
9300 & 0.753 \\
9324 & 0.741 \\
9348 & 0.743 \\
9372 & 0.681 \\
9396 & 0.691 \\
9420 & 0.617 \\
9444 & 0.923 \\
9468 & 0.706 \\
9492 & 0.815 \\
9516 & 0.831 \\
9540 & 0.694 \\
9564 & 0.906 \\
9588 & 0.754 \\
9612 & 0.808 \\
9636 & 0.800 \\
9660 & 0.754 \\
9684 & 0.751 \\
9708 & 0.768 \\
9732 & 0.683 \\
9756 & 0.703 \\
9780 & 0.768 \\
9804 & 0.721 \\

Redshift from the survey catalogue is 0.72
